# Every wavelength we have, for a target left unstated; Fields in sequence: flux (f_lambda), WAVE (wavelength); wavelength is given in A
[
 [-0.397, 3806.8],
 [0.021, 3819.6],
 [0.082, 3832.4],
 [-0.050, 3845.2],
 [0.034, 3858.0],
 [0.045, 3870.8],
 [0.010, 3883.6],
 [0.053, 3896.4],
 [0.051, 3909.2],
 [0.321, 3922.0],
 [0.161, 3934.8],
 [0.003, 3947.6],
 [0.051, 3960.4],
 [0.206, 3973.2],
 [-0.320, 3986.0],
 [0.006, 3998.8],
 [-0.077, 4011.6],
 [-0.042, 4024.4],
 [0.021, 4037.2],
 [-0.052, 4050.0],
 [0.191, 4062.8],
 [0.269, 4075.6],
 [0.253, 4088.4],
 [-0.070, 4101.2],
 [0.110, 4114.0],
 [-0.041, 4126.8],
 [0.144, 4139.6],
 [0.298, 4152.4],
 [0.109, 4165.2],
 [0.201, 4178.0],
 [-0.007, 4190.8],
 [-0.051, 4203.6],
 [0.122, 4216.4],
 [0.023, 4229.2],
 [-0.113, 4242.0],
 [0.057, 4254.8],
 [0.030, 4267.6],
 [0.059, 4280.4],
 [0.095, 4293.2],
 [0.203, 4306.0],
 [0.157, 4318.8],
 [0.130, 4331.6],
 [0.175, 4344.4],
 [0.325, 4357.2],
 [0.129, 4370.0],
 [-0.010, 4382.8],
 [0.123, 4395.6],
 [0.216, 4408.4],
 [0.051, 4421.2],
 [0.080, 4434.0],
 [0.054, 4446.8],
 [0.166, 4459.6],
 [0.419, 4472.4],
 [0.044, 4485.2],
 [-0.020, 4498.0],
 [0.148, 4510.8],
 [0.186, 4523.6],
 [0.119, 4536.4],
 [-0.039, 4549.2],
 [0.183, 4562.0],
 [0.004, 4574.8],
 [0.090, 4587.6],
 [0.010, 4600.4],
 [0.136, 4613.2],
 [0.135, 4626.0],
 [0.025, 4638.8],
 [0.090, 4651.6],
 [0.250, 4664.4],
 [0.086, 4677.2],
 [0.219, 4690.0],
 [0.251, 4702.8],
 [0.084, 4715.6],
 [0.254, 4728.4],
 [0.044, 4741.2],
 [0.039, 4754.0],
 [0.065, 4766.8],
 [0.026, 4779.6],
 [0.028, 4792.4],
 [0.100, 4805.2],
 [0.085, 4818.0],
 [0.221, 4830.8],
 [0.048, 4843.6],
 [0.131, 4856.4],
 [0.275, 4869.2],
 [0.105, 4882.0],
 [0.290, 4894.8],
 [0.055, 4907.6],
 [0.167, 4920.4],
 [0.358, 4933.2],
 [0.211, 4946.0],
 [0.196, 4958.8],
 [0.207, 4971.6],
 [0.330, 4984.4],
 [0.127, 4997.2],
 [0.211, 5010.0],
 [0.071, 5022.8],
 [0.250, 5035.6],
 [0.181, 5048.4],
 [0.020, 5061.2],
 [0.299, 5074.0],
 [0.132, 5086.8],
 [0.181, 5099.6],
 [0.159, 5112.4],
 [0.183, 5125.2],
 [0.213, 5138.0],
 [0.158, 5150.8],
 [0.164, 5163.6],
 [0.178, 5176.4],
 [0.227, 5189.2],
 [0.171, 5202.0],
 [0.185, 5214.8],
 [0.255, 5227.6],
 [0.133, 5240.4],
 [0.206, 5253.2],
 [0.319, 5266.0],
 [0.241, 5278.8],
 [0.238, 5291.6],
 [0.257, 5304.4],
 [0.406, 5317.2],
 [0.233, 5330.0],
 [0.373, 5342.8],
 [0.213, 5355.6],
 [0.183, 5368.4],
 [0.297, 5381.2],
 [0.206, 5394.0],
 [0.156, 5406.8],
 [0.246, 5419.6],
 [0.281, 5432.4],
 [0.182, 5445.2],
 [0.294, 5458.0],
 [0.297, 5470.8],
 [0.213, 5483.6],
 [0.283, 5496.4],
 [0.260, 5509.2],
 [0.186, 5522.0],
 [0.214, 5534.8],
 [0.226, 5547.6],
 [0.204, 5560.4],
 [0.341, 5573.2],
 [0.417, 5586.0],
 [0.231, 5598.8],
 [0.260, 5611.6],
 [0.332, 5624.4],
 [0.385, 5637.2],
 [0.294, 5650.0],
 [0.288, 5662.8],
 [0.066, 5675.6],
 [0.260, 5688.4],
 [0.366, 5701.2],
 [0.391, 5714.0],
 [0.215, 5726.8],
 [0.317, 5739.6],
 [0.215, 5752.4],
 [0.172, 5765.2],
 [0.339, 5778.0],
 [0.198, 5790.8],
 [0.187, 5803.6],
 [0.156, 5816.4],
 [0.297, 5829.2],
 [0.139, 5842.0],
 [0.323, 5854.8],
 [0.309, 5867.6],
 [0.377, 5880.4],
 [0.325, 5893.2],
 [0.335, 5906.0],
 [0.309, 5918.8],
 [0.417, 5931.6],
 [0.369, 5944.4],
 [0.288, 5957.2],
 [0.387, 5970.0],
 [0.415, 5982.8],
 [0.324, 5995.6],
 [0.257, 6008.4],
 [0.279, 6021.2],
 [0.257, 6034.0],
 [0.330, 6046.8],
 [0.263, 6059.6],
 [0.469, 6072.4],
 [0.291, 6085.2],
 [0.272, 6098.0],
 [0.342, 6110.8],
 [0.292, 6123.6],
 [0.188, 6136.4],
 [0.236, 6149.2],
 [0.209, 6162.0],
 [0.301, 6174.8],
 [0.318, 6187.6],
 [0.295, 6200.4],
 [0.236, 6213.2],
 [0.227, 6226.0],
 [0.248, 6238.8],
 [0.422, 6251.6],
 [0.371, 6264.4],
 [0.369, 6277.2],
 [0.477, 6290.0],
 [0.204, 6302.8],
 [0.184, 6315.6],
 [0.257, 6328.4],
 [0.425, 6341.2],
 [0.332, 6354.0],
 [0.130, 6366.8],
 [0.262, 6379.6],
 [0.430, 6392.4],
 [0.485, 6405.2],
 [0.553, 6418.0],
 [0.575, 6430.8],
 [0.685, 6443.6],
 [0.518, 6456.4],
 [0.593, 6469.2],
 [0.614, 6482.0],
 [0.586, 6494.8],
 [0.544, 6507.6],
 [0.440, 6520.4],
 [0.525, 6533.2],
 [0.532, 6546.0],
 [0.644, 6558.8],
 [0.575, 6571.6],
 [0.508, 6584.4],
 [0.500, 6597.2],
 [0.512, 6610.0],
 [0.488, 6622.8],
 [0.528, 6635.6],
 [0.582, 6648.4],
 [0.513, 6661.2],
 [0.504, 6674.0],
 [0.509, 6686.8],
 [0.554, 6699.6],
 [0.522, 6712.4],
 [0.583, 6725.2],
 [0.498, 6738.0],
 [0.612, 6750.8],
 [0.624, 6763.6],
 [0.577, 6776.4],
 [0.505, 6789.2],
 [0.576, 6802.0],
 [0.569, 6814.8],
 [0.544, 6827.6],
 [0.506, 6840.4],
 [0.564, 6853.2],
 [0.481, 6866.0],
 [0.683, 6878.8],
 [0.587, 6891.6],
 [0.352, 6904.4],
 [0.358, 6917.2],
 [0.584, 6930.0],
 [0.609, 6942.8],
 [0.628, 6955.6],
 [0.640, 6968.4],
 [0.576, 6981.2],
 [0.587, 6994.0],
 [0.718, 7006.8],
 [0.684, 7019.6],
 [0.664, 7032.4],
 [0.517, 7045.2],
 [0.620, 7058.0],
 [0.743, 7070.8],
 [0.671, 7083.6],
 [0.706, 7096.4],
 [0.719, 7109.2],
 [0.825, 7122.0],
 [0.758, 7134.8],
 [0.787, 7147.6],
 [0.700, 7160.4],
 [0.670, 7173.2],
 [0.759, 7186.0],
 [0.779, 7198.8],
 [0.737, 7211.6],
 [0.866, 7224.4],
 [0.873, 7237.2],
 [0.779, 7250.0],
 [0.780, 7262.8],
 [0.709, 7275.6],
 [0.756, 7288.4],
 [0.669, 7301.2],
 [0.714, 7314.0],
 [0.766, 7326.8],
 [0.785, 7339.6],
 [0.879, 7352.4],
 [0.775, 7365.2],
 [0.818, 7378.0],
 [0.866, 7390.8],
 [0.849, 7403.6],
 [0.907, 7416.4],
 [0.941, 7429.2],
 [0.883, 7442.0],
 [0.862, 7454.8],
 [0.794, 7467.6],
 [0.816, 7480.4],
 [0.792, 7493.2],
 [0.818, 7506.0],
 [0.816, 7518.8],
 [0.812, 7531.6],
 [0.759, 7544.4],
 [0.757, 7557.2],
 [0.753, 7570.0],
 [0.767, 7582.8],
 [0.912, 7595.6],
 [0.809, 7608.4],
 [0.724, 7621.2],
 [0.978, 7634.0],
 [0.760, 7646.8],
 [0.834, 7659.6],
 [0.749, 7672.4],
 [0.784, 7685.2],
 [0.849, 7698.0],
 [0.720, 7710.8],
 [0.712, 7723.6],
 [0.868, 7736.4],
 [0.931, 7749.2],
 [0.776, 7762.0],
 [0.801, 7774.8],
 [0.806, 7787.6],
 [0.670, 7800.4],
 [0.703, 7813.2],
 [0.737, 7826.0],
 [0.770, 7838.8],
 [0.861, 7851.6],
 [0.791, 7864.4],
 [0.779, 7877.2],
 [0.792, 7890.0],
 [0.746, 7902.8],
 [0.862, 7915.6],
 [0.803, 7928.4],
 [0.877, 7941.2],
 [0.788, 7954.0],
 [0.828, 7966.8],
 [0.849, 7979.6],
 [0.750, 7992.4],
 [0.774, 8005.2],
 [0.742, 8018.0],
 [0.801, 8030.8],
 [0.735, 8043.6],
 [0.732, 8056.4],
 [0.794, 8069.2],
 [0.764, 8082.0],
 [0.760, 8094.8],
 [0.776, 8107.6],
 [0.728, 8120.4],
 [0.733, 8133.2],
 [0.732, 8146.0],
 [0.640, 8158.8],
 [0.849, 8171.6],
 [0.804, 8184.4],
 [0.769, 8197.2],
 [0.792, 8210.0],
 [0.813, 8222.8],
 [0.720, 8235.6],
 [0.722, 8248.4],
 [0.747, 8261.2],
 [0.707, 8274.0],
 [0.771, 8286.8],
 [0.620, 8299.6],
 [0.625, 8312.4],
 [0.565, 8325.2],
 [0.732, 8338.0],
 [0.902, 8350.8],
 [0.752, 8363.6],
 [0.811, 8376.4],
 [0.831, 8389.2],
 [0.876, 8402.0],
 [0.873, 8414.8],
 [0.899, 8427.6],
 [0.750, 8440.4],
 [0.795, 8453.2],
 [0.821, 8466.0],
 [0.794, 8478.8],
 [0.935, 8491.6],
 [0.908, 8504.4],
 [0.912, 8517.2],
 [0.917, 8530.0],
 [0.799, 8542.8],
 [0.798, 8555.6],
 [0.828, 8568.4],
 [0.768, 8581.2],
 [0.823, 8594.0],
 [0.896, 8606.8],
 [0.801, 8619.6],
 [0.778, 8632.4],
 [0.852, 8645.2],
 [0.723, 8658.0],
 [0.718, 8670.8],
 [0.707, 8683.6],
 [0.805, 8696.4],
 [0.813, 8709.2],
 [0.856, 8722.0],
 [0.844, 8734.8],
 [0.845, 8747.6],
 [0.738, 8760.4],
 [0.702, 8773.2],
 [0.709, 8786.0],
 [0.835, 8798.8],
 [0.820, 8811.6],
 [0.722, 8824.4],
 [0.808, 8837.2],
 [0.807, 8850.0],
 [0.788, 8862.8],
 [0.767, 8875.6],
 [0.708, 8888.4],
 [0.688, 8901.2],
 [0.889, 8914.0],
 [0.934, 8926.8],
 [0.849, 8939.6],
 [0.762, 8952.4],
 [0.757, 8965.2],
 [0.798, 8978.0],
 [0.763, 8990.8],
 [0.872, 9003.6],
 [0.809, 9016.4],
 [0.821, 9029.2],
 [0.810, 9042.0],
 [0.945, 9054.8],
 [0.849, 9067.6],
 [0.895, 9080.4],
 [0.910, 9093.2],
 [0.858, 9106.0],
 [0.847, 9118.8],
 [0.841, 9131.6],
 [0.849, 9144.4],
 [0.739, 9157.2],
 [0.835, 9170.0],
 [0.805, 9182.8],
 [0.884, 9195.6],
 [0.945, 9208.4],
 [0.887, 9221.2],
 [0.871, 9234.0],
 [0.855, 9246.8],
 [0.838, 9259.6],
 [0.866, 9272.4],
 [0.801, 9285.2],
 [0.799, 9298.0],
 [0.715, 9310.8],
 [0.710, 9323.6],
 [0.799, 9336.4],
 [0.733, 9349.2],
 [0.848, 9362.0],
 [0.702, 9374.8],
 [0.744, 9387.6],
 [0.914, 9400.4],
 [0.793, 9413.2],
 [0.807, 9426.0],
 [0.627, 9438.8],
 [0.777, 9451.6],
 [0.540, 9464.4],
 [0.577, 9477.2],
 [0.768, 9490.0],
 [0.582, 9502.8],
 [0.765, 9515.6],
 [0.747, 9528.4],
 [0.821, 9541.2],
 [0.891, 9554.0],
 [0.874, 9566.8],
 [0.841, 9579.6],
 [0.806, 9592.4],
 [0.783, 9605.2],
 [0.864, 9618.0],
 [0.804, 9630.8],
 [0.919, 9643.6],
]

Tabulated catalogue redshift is 0.61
